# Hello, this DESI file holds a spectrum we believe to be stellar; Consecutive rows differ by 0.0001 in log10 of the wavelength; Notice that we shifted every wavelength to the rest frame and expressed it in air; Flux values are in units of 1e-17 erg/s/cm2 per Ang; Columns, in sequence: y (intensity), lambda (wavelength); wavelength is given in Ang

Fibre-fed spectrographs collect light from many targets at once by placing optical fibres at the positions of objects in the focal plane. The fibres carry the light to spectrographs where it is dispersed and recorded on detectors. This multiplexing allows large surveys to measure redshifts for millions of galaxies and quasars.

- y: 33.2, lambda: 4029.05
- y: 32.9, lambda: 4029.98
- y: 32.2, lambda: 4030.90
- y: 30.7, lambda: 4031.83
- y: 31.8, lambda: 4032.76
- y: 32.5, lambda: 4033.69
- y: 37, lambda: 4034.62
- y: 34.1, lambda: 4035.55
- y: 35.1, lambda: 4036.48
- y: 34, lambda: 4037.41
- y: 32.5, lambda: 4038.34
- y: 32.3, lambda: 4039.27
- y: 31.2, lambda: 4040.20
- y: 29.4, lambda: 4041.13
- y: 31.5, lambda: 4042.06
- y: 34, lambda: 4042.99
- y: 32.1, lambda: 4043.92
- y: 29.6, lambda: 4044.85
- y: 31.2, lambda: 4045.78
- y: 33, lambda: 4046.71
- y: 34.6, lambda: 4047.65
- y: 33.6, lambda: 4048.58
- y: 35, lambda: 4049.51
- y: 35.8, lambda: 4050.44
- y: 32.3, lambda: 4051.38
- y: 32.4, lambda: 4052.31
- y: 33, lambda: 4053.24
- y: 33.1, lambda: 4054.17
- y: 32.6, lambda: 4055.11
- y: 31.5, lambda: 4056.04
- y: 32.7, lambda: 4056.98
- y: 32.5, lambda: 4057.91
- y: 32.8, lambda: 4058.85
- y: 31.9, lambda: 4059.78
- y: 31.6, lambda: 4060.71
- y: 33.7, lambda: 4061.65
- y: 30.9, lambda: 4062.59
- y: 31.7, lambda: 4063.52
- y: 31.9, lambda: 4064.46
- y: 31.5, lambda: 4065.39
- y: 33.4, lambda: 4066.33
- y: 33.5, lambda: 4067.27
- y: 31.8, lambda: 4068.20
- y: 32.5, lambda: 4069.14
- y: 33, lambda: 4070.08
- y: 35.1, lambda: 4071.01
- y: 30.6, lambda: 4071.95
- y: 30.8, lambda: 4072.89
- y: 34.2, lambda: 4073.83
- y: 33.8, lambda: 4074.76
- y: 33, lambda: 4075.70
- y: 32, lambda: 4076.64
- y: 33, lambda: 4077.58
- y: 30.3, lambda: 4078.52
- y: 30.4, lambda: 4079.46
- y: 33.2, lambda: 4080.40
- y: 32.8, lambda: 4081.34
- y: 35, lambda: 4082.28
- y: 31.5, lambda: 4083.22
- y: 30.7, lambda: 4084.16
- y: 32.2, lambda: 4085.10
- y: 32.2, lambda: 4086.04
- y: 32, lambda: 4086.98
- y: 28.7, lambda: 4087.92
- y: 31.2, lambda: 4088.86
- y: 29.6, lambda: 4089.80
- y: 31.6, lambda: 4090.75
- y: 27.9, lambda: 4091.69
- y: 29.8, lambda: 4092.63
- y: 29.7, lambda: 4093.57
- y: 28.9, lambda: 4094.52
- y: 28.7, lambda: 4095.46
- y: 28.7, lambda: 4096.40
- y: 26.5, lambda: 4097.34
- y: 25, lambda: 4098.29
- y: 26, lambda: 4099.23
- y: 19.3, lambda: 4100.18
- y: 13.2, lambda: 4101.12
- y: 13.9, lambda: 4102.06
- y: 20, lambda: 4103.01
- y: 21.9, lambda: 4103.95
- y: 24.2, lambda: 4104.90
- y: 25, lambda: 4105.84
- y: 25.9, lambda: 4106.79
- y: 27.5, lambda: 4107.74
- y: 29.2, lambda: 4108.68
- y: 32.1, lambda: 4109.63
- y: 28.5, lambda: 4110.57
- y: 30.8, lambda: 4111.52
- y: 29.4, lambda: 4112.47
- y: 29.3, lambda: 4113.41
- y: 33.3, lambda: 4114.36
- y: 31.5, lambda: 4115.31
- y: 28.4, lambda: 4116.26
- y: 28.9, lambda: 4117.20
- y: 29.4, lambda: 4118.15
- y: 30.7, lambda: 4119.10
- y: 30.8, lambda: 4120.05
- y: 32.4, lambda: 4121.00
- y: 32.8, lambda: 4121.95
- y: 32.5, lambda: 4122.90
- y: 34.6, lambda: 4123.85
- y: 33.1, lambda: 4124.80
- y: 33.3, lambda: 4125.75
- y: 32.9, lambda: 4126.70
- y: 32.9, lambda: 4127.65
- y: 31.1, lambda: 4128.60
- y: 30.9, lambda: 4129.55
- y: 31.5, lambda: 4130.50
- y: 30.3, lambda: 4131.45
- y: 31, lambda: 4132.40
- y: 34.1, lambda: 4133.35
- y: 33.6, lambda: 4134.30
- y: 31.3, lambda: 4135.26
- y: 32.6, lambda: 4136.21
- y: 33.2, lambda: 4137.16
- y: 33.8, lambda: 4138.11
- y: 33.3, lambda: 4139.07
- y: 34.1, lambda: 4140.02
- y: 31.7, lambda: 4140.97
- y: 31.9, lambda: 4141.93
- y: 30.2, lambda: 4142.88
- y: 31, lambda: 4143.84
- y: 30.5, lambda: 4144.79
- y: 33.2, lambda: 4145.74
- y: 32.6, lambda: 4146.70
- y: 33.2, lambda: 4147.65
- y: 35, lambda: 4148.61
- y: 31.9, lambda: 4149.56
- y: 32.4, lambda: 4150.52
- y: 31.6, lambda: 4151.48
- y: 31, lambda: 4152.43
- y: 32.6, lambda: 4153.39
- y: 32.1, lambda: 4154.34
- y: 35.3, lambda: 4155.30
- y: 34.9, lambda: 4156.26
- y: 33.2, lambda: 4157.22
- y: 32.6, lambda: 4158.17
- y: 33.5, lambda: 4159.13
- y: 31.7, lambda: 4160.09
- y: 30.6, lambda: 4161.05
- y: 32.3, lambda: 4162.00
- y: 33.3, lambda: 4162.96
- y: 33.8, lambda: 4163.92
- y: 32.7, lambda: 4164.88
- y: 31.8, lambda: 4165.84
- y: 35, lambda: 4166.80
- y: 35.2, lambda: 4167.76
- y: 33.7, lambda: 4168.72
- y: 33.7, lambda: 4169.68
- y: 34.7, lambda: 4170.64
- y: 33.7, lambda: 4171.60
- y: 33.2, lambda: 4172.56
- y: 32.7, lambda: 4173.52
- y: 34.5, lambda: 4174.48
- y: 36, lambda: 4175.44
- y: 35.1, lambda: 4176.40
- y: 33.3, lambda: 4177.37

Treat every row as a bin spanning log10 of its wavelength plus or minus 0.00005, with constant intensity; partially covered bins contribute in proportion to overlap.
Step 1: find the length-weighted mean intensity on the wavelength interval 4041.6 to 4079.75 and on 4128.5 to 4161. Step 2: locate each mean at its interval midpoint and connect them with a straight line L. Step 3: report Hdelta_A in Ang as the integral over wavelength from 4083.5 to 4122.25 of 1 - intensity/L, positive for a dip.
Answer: 5.4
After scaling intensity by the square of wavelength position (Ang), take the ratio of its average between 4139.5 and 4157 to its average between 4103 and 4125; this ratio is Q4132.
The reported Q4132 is 1.12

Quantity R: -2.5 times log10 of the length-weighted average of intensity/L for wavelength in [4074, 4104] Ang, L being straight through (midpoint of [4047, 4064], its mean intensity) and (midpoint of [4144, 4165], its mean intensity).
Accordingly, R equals 0.15 mag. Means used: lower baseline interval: 32.9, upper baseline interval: 32.7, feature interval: 28.7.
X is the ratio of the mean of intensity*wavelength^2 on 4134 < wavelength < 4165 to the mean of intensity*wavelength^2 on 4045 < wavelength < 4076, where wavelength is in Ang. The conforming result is 1.04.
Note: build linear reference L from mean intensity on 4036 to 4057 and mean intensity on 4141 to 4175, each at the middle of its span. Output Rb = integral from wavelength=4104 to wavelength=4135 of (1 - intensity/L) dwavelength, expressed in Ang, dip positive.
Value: 2.1 Ang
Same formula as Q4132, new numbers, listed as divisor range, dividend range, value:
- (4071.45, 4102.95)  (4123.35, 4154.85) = 1.14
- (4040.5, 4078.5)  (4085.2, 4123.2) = 0.88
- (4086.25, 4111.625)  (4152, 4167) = 1.28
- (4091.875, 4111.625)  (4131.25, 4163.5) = 1.31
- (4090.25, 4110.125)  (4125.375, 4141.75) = 1.29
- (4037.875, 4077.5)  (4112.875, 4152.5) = 1.02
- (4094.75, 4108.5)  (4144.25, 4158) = 1.43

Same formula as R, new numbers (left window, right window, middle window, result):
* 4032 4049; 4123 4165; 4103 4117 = 0.16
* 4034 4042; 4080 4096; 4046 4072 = -0.02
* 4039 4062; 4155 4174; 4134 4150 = 0.02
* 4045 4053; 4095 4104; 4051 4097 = -0.15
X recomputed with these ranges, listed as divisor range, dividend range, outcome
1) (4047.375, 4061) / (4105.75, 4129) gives 0.96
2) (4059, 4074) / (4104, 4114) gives 0.88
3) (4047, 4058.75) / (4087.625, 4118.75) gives 0.84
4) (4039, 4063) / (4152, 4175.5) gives 1.08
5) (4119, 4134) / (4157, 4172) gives 1.05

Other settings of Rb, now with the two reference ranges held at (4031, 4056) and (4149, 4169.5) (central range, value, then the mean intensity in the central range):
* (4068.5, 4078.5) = 0.1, 32.7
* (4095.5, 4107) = 3.6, 22.6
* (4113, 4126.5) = 0.6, 31.5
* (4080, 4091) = 0.4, 31.7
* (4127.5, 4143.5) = 0.4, 32.2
